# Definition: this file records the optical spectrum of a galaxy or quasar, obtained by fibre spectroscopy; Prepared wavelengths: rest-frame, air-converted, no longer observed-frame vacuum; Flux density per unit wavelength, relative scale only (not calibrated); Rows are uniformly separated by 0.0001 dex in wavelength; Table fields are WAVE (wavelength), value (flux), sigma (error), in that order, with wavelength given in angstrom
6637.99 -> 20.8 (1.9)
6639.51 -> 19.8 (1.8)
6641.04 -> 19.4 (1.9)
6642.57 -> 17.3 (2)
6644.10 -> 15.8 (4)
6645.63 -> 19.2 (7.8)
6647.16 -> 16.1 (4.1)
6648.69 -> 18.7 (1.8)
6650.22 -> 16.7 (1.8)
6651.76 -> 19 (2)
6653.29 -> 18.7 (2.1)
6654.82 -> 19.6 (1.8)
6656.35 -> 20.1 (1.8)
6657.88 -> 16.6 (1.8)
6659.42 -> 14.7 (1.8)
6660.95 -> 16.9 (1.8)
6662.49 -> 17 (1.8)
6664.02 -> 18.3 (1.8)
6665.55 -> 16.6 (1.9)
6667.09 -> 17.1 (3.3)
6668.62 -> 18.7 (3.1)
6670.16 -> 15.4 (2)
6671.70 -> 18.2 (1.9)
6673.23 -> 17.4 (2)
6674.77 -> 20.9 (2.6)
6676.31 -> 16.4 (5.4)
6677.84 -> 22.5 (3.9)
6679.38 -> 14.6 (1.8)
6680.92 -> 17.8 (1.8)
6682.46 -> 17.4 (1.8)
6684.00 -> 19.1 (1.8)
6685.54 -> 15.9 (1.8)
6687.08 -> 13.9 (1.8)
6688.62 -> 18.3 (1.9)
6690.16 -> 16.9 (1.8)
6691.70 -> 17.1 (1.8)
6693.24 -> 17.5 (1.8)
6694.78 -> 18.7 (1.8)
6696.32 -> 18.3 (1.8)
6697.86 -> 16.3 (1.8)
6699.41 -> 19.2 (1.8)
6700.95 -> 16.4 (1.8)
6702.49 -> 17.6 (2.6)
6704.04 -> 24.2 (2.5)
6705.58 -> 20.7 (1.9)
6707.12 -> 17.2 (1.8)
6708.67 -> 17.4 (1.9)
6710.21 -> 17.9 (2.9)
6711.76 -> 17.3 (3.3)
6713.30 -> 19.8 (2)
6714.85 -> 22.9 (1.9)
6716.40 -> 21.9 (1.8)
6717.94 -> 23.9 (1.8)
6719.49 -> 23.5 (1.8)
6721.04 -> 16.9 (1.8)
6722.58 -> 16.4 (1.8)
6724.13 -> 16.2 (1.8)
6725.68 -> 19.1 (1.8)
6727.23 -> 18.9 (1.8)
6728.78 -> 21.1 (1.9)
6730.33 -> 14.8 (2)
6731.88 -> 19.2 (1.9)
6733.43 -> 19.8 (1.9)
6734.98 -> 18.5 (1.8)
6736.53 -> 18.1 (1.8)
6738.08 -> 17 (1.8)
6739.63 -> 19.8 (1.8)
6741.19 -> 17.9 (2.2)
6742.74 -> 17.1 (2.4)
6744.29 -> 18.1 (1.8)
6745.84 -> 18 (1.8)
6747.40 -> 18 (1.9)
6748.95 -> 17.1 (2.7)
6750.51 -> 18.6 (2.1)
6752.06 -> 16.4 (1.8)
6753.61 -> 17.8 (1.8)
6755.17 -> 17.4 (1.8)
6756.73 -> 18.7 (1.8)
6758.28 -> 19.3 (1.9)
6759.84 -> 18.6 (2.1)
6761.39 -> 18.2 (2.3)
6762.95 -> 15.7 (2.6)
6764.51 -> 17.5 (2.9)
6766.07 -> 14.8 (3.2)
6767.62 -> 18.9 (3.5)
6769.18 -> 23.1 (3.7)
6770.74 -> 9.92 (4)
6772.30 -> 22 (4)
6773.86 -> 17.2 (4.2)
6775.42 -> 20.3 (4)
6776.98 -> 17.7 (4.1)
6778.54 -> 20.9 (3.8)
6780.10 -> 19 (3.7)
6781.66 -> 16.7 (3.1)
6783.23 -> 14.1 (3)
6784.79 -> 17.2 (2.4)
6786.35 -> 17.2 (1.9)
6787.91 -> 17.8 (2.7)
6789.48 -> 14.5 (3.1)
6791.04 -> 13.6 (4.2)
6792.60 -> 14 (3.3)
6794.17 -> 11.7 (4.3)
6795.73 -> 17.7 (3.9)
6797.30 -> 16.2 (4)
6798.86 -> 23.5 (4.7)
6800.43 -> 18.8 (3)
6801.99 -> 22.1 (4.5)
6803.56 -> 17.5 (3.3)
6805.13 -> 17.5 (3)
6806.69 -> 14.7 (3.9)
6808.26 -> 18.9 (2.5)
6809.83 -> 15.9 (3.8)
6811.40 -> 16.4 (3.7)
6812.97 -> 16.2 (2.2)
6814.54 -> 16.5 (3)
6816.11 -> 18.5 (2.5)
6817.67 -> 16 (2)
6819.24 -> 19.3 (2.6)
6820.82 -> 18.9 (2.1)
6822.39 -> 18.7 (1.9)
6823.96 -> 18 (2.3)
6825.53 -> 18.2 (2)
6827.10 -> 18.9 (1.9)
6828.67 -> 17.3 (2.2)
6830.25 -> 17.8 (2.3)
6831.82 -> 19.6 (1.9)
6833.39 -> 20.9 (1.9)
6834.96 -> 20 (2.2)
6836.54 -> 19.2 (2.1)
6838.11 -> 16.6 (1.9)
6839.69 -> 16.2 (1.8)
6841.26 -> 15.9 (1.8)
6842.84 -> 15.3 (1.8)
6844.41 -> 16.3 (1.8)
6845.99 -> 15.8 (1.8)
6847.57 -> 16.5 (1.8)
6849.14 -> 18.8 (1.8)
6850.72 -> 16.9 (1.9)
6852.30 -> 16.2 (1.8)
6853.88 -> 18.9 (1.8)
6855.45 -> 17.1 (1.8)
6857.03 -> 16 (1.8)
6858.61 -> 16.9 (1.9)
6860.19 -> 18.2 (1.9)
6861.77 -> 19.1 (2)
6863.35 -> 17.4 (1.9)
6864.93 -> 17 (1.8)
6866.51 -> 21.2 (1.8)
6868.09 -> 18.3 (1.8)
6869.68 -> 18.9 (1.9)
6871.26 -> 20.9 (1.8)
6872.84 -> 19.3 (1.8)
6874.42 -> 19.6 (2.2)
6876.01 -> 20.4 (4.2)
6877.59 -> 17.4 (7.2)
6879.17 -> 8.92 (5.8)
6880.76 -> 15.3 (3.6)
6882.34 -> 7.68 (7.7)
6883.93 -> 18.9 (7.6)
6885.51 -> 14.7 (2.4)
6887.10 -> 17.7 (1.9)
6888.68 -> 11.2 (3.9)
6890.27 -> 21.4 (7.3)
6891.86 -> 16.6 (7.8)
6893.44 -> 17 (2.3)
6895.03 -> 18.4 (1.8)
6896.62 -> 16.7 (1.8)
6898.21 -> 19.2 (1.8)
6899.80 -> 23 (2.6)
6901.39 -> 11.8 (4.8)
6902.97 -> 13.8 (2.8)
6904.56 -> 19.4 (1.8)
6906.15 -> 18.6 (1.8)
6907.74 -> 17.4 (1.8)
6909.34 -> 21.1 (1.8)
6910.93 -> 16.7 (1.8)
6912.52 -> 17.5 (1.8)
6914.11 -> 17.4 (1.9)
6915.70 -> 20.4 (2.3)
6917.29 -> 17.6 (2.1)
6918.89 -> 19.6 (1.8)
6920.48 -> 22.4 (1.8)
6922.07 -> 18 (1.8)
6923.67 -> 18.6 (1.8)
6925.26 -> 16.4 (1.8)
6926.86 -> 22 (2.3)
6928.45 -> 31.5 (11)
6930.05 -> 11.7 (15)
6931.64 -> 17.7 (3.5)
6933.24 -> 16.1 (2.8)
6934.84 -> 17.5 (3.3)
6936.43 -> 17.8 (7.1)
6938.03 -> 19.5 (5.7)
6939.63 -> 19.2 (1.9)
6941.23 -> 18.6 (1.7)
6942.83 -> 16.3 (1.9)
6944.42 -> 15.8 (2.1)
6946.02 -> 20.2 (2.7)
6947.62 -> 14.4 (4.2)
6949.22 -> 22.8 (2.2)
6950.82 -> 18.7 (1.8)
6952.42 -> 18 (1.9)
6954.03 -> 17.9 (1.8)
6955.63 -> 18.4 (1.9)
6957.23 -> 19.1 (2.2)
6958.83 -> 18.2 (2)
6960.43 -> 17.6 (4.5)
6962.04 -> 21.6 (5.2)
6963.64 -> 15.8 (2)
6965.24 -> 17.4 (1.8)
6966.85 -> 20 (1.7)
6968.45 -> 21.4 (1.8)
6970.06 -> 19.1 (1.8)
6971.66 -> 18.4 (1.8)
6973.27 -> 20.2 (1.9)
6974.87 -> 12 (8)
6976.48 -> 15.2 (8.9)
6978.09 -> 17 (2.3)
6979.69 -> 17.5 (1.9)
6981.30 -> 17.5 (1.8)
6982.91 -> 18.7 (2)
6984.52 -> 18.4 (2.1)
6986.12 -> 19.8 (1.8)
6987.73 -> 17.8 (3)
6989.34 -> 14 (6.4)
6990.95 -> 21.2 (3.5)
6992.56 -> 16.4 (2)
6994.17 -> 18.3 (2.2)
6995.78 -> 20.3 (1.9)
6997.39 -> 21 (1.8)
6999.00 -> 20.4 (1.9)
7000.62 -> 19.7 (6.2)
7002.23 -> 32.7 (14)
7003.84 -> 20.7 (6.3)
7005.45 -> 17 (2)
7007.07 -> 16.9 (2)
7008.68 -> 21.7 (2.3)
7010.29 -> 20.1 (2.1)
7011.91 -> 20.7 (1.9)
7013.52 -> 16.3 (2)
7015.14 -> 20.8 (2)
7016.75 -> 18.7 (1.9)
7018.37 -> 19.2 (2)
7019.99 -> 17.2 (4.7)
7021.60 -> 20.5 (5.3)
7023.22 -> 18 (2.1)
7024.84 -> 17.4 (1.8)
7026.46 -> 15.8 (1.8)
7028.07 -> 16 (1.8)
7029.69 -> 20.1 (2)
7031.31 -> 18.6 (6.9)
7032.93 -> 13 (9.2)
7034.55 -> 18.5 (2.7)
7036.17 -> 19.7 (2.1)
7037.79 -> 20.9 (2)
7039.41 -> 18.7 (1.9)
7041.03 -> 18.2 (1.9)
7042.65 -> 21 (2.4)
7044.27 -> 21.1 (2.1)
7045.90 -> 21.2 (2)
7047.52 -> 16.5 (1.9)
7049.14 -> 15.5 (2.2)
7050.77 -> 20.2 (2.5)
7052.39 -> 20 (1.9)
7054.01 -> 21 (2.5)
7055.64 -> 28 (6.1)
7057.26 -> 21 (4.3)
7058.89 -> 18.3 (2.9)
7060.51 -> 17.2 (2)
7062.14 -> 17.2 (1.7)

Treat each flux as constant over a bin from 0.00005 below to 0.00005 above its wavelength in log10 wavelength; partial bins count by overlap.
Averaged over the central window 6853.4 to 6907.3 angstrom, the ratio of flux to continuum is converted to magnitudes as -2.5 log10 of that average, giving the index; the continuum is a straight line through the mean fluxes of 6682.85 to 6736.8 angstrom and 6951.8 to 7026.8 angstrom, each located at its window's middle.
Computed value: 0.09 mag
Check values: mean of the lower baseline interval 18.6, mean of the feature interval 17.3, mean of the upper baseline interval 18.8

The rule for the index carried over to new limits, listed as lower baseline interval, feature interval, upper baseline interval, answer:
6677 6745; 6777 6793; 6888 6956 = 0.111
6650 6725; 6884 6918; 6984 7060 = 0.083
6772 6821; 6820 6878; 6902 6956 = -0.015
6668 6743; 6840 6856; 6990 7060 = 0.130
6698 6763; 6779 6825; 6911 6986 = 0.085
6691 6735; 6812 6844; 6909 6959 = 0.054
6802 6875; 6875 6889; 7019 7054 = 0.206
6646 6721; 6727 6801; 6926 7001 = 0.040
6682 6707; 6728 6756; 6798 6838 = 0.004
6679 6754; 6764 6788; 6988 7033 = 0.042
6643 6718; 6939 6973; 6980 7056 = 0.026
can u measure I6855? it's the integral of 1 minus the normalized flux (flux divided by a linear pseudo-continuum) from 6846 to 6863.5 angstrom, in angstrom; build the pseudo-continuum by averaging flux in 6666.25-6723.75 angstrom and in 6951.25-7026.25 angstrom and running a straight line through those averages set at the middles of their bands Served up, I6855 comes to 1.2 angstrom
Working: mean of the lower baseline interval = 18.4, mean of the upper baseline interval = 18.8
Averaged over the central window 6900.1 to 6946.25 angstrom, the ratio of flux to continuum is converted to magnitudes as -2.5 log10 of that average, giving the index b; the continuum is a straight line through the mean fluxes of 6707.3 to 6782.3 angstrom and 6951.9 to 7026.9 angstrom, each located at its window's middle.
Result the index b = 0.021 mag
